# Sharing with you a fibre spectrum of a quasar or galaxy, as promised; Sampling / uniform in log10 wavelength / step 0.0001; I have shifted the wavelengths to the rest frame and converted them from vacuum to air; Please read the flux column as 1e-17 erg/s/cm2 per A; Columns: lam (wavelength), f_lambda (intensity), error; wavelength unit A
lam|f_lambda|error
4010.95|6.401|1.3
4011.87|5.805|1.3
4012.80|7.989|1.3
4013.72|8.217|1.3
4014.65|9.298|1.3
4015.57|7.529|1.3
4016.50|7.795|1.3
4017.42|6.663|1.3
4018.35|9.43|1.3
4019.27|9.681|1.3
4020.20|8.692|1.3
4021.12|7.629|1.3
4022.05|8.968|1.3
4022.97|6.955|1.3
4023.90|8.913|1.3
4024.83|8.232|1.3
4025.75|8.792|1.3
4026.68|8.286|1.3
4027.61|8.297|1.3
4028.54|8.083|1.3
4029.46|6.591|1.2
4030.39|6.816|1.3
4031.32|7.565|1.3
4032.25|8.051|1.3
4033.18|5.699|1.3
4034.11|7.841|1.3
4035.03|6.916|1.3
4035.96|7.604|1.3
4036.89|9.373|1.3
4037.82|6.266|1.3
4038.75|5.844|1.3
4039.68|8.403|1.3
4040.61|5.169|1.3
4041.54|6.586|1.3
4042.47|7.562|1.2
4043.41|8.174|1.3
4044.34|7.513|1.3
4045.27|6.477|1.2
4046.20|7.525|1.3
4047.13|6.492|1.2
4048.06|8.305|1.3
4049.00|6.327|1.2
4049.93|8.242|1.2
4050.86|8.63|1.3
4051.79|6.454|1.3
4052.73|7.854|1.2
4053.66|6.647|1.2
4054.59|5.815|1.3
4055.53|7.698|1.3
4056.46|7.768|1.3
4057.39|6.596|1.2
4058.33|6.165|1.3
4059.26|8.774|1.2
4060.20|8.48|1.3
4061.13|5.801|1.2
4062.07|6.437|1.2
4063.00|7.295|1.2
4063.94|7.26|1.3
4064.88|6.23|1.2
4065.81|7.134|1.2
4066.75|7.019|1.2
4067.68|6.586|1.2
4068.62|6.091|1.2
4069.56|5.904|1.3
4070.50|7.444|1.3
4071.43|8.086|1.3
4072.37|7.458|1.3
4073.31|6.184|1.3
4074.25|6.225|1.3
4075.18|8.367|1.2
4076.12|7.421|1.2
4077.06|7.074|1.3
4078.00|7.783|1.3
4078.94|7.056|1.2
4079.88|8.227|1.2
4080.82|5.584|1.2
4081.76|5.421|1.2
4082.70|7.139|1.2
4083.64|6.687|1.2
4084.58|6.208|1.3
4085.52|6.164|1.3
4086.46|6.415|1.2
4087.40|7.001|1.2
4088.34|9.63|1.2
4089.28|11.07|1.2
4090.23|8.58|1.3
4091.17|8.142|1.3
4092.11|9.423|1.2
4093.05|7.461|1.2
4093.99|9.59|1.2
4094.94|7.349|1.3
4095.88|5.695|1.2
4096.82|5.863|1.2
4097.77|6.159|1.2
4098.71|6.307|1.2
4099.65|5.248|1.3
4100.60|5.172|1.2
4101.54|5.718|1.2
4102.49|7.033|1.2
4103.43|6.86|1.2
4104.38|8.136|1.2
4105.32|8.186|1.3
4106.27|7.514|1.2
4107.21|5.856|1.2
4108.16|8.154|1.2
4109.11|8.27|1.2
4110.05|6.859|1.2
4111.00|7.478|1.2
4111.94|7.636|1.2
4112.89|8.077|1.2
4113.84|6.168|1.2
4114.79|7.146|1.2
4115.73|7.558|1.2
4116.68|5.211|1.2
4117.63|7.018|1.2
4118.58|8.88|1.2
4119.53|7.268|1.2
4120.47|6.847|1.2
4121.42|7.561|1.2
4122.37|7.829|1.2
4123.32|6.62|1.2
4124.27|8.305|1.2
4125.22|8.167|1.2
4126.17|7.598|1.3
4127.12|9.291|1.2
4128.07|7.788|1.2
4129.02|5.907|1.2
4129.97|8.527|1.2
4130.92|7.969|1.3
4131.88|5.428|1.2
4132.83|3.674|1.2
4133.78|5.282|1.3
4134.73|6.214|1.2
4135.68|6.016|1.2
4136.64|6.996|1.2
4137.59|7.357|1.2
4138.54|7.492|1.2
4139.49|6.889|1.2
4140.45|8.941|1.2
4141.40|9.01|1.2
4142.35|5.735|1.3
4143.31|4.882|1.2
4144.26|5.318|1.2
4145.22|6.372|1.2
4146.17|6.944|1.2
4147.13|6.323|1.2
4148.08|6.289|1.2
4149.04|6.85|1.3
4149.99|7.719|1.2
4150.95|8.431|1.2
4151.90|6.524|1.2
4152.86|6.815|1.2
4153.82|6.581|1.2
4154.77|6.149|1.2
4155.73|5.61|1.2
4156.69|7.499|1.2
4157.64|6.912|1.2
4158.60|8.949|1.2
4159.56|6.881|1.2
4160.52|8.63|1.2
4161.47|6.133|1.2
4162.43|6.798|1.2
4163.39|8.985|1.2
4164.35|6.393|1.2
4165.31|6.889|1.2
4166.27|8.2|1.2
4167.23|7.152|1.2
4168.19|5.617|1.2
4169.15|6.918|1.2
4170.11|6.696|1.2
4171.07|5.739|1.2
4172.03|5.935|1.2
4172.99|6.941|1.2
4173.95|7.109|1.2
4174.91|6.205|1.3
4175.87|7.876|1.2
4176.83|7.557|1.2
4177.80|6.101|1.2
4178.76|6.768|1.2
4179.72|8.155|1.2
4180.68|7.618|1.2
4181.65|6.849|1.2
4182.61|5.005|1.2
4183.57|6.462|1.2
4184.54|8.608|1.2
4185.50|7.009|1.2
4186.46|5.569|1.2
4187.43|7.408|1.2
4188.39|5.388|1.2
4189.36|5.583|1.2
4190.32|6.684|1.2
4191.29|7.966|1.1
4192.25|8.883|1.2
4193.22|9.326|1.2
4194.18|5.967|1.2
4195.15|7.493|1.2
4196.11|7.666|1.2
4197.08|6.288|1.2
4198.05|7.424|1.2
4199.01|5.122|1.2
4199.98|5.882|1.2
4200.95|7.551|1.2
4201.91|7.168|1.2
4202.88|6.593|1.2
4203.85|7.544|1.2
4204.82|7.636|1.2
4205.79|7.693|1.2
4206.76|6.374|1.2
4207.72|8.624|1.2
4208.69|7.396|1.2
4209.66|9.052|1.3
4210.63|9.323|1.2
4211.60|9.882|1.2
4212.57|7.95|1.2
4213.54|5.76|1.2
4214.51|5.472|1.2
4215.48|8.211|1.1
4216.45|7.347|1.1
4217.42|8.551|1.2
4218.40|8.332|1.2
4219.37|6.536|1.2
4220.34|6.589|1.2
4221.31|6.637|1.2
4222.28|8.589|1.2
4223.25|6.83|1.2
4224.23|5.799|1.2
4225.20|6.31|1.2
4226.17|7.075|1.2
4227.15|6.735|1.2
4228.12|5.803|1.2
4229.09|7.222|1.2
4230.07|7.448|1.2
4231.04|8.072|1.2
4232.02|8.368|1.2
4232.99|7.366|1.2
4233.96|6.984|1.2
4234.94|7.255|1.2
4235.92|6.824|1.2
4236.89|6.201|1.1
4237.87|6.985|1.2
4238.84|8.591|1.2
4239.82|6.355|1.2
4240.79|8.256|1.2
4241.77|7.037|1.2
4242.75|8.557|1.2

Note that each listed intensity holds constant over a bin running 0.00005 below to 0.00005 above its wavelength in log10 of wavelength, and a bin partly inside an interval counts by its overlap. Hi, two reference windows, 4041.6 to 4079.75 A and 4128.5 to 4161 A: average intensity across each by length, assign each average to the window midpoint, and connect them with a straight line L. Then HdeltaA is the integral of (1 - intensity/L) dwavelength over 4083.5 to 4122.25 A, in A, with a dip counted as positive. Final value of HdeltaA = -1.6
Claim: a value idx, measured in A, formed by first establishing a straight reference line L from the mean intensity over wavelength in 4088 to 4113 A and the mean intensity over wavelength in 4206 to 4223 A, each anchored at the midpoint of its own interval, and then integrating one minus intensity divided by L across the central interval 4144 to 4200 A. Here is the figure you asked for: 5.0 A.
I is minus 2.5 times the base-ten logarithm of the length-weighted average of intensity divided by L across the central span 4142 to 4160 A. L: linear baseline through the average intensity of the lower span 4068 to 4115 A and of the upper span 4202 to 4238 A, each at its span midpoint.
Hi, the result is 0.09 mag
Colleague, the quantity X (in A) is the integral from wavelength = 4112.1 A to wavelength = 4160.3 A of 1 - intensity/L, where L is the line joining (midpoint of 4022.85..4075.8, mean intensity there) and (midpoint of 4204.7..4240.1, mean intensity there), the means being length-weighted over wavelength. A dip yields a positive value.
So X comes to 2.0 A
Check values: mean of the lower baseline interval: 7.25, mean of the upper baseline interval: 7.36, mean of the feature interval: 7.01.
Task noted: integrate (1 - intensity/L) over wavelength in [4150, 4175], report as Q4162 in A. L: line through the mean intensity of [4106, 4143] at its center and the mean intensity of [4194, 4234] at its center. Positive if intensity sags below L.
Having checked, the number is 0.8 A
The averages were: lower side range 7.18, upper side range 7.27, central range 6.98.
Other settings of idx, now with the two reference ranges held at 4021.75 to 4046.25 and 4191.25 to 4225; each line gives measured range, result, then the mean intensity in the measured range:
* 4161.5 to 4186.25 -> 1.7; 6.91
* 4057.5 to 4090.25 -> 1.5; 7.13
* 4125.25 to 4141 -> 0.9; 7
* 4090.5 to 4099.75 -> 0.3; 7.24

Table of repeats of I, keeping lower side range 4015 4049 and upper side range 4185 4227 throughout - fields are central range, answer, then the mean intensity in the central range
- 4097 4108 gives 0.134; 6.59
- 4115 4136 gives 0.052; 7.05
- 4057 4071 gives 0.099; 6.88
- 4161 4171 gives 0.059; 6.92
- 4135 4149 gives 0.095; 6.75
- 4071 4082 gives 0.062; 7.1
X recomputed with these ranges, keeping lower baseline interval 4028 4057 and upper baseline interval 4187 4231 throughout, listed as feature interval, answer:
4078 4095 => -0.93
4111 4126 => -0.26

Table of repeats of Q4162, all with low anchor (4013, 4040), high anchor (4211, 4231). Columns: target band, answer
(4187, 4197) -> 0.1 A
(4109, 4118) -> 0.6 A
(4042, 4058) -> 1.0 A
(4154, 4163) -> 0.4 A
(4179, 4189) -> 0.7 A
